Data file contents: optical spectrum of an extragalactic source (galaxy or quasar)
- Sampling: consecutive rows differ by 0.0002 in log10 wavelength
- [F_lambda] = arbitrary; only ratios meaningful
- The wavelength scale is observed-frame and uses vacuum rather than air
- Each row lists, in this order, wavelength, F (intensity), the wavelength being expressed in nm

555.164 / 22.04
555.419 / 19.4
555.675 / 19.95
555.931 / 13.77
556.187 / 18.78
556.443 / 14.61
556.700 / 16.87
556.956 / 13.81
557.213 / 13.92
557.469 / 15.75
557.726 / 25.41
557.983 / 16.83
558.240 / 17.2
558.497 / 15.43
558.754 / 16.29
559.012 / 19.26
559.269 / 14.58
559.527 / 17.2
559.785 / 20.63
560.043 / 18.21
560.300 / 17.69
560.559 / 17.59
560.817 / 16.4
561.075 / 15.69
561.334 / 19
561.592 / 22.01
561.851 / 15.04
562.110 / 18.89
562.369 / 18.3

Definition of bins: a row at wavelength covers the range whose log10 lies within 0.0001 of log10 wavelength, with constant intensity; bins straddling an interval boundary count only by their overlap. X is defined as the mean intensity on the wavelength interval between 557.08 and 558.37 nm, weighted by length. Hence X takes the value 17.8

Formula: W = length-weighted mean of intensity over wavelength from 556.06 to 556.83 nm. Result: 16.7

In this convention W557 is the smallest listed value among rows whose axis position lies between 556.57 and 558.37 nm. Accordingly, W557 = 13.81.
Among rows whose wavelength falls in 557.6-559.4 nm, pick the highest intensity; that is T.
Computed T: 25.41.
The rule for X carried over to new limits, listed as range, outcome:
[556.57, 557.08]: 15.3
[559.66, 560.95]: 18.1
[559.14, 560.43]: 17.7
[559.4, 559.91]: 18.9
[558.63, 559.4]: 16.7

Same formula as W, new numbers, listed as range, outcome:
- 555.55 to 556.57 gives 16.8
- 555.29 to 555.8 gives 19.7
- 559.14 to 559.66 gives 15.9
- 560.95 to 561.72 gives 18.9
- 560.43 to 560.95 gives 17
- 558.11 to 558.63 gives 16.3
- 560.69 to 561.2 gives 16.1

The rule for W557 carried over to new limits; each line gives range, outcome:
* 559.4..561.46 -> 15.69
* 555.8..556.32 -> 13.77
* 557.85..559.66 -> 14.58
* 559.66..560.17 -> 18.21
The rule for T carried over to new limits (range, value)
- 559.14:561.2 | 20.63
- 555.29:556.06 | 19.95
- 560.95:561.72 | 22.01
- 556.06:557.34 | 18.78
